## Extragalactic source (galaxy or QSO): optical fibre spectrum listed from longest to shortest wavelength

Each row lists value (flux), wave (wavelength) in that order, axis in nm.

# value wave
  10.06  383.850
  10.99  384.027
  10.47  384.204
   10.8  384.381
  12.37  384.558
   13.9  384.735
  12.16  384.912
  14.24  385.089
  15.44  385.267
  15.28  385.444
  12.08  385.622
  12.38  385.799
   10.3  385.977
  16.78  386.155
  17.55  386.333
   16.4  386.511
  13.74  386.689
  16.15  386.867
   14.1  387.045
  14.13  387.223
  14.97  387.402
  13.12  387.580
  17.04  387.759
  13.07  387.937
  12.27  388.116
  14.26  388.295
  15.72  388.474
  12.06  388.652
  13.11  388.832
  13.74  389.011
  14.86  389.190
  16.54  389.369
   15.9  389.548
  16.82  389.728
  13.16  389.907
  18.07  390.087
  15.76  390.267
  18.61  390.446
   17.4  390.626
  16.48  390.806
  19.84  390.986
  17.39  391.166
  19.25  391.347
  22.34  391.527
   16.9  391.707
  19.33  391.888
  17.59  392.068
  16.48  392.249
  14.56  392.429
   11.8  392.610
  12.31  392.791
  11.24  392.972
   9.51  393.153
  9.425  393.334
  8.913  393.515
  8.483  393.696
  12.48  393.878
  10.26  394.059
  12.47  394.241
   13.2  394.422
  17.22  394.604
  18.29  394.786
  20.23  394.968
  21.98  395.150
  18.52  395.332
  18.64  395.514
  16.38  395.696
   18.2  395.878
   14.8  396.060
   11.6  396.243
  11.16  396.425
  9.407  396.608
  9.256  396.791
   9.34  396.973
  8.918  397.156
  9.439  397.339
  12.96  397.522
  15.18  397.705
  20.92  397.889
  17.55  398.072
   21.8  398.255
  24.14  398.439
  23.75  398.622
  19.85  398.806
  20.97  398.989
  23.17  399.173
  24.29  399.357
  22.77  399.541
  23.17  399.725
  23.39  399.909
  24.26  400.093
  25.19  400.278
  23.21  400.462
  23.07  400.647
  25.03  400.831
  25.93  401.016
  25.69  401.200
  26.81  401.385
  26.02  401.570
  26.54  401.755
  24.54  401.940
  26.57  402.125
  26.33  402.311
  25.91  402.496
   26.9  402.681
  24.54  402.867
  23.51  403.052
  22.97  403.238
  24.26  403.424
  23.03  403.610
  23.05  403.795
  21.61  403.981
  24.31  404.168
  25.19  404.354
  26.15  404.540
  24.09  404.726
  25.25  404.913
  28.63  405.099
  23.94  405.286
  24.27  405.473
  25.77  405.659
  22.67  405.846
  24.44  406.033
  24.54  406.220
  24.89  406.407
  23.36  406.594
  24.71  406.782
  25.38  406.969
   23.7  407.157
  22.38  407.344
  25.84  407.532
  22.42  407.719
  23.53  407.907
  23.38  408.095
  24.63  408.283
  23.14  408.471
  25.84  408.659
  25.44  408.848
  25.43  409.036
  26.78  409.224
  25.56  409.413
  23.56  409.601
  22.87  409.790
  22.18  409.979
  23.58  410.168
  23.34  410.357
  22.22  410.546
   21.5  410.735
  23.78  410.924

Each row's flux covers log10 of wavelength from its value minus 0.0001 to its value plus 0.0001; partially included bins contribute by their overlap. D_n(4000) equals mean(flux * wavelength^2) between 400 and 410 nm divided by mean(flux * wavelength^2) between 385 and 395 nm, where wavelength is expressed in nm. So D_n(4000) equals 1.79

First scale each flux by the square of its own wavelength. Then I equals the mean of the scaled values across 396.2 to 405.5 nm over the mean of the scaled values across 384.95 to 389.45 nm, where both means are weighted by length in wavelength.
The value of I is 1.63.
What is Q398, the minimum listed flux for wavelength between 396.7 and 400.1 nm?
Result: 8.918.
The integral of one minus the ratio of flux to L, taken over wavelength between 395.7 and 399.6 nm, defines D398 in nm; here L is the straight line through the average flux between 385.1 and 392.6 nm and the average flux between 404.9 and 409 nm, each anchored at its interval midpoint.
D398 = 0.67 nm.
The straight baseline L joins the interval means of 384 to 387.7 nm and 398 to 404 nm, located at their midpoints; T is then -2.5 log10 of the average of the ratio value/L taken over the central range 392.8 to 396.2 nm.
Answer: 0.34 mag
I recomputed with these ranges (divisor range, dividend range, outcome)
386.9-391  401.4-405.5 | 1.76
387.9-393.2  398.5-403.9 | 1.64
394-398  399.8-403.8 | 1.77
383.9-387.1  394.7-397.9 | 1.13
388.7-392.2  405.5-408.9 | 1.55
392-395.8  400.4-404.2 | 1.81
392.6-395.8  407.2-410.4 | 1.84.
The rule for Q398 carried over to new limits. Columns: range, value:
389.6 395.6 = 8.483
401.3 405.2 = 21.61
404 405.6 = 23.94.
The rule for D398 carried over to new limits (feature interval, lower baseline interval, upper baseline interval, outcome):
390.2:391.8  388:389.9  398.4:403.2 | -0.205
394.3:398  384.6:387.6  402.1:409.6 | 0.887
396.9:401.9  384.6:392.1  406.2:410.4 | -0.225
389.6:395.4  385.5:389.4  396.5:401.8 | 0.449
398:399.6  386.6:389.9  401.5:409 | -0.100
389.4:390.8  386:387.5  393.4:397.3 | -0.181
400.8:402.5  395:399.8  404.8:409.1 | -0.456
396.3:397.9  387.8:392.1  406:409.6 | 0.670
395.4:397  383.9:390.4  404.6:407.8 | 0.471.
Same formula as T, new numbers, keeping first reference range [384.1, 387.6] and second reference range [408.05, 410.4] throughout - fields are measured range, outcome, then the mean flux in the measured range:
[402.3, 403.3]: -0.17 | 25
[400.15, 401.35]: -0.20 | 24.8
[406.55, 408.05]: -0.02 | 23.9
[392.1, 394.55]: 0.40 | 11.8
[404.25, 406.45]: -0.11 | 25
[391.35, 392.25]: -0.14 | 18.8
